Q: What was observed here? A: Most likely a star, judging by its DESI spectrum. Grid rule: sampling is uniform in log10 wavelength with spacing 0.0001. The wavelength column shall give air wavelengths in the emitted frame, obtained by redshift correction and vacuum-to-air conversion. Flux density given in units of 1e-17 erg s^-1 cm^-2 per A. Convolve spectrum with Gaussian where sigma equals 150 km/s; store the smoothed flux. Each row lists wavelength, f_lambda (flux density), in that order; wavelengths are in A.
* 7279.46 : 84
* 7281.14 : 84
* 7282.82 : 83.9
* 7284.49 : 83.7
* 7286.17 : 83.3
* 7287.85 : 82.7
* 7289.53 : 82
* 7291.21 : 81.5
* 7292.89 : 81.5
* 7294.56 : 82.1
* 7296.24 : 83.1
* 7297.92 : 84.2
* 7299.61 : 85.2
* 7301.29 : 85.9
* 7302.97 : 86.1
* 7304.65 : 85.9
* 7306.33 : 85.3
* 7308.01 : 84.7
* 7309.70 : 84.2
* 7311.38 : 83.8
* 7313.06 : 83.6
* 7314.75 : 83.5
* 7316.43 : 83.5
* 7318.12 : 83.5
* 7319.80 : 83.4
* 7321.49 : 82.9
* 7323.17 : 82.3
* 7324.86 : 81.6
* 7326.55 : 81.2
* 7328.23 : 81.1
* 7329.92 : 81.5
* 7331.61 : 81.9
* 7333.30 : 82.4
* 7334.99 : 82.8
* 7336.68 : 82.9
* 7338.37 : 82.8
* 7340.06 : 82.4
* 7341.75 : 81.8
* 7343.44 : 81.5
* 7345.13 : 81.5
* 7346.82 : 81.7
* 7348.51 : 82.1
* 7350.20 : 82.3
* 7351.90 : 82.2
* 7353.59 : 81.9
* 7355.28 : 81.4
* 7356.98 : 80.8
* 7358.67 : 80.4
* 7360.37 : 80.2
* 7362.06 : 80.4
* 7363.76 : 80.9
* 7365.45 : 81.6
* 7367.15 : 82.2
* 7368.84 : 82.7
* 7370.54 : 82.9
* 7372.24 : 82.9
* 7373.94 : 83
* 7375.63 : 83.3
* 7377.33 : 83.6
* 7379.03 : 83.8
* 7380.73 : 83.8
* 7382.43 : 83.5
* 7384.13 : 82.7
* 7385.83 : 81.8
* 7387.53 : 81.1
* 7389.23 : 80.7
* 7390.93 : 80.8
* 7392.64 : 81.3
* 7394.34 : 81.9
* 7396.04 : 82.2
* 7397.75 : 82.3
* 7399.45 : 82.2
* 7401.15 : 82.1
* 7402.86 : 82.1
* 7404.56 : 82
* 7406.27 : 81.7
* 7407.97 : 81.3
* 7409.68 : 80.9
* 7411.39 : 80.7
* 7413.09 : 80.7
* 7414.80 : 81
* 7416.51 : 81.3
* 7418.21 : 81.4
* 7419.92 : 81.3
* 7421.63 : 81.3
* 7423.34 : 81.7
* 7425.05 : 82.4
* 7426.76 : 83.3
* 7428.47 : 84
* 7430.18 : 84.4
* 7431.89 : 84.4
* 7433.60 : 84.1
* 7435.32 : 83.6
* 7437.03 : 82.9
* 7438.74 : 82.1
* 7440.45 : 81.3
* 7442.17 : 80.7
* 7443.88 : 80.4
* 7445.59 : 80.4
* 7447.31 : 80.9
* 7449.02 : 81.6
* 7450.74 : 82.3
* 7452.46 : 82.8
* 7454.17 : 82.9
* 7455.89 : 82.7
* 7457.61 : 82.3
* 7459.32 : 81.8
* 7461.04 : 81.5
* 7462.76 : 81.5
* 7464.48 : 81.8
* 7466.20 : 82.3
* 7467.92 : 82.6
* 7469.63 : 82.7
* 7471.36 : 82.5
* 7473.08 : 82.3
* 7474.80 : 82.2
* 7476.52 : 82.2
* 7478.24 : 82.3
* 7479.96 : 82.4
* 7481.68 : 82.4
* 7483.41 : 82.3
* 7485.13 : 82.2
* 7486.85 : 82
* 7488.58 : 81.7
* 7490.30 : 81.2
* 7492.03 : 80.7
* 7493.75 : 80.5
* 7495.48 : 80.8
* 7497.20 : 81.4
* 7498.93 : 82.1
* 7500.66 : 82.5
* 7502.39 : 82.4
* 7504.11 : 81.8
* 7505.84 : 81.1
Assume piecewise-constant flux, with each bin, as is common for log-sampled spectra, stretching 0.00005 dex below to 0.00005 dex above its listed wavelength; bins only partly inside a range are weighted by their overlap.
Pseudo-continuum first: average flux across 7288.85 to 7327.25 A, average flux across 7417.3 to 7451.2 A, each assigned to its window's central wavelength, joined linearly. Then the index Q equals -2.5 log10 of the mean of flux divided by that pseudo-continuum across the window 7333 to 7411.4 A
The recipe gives 0.01 mag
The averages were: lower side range 83.5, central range 82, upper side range 82.2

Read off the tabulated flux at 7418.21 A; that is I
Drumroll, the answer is 81.4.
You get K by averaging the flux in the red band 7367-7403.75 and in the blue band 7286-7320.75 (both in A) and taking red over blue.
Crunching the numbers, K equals 1.0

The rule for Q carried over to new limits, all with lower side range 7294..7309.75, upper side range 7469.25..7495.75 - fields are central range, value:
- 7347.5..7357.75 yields 0.03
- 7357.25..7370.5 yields 0.03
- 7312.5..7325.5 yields 0.02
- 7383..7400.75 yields 0.02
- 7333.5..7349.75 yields 0.02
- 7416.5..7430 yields 0.01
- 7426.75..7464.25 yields 0.00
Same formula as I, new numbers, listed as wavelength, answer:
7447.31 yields 80.9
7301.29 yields 85.9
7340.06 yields 82.4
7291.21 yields 81.5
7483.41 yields 82.3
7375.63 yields 83.3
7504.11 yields 81.8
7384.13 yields 82.7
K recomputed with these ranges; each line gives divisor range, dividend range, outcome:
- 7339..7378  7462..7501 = 1.00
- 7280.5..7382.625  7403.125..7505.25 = 0.99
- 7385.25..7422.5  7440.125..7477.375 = 1.01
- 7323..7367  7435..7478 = 1.00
